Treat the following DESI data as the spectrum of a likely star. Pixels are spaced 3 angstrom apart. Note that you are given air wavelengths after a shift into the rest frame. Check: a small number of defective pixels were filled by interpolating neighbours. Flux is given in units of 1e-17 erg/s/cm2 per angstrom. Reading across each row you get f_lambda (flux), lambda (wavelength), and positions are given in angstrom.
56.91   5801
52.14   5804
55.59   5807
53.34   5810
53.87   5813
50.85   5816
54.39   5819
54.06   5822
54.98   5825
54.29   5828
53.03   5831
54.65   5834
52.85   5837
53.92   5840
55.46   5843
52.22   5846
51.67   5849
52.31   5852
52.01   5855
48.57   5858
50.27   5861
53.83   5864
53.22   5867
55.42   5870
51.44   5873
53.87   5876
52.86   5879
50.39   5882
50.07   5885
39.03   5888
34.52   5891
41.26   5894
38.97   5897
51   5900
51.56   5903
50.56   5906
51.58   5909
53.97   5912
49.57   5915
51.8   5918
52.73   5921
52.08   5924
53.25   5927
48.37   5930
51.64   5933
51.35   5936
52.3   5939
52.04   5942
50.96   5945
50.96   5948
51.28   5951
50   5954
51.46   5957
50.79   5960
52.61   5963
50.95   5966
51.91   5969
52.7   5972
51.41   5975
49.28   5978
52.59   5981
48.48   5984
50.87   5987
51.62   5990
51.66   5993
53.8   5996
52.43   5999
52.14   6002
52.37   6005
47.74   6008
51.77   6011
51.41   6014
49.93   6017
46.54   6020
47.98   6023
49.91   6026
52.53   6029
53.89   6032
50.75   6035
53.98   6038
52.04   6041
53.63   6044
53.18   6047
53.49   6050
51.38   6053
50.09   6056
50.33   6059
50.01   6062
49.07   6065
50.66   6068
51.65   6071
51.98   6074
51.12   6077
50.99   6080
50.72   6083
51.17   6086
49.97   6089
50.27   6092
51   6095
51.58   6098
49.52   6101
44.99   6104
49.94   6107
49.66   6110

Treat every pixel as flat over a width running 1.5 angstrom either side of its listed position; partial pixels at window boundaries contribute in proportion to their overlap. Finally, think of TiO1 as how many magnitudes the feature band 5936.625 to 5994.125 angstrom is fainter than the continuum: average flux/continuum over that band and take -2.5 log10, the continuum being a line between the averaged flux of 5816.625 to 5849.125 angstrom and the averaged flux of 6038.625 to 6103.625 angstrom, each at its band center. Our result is 0.021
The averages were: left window 53.8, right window 51.1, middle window 51.3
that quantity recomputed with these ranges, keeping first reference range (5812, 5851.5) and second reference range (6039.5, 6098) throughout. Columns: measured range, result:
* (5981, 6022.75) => 0.02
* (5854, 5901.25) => 0.10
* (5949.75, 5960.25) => 0.03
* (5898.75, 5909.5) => 0.03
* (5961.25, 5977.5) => 0.01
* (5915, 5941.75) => 0.02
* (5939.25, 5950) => 0.02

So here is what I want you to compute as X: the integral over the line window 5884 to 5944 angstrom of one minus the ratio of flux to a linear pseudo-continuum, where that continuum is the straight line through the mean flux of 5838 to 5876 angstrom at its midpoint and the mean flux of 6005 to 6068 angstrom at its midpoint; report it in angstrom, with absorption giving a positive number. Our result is 3.7 angstrom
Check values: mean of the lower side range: 52.6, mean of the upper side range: 51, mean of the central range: 48.9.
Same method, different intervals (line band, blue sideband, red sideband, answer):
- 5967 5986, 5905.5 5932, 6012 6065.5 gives 0.1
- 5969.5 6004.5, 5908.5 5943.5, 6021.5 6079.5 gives 0.0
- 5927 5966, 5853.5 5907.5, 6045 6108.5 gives -1.4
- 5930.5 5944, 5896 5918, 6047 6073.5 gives -0.4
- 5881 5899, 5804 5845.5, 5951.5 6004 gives 3.6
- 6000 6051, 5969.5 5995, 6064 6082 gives -0.3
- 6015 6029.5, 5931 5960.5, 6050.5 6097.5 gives 0.5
